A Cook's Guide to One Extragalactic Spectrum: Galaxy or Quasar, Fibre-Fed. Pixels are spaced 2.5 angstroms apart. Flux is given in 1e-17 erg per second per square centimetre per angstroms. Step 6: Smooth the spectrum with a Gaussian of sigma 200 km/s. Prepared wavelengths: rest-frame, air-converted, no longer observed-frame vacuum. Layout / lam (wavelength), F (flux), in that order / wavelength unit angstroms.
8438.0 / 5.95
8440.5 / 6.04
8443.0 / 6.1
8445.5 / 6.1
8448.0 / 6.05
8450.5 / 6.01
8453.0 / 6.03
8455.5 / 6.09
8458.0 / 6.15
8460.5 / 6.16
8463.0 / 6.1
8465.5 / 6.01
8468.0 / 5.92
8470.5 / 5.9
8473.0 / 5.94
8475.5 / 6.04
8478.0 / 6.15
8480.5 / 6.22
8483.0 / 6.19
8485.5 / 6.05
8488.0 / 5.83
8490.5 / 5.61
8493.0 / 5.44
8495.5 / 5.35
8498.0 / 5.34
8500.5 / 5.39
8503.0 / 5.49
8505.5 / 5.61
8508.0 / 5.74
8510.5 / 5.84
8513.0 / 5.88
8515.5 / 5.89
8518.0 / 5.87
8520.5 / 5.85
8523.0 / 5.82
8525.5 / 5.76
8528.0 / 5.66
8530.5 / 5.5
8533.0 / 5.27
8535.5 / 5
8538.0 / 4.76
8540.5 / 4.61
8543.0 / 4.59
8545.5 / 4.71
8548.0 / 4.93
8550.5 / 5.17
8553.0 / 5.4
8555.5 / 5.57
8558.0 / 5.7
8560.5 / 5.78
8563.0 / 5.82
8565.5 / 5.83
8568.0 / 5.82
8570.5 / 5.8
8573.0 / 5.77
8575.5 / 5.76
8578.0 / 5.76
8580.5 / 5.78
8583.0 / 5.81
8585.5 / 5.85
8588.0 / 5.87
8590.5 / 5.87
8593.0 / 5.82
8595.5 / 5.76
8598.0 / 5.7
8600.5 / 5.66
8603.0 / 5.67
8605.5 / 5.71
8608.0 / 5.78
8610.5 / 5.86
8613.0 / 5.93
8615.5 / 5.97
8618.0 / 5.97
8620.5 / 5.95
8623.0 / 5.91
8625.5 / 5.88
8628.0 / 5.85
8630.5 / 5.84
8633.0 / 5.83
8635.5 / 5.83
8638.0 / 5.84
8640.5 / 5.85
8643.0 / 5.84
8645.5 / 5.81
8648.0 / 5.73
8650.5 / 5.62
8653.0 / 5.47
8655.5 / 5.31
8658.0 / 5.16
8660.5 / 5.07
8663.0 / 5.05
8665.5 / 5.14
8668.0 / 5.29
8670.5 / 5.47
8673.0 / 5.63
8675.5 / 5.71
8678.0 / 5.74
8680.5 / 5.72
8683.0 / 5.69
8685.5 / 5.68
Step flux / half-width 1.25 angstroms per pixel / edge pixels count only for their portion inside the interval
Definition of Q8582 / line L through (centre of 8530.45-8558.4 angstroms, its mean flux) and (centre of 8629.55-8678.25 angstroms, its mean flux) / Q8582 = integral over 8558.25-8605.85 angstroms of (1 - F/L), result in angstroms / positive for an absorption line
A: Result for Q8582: -5.0 angstroms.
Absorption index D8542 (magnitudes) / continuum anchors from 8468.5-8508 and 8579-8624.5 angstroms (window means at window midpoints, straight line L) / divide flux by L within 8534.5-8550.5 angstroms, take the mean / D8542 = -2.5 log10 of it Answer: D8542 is 0.21 mag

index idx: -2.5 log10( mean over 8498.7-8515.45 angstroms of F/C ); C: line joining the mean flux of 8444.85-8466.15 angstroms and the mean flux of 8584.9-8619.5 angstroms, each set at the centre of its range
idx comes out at 0.060 mag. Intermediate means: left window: 6.08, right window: 5.82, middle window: 5.66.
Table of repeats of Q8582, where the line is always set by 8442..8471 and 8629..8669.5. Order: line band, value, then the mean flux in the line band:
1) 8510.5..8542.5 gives 2.1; 5.48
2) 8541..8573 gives 2.0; 5.42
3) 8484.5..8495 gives 0.5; 5.7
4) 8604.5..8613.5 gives -0.3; 5.81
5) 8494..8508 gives 1.1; 5.46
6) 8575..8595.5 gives -0.4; 5.81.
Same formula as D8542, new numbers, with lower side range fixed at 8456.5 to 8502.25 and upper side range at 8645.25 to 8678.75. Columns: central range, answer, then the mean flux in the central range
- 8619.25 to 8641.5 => -0.07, 5.86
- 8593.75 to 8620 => -0.05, 5.81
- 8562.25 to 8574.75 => -0.03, 5.81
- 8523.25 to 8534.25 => 0.03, 5.57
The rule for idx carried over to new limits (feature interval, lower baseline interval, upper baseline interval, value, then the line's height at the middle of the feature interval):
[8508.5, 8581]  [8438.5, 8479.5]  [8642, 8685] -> 0.058 mag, 5.82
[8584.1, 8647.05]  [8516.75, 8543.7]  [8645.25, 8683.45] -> -0.079 mag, 5.42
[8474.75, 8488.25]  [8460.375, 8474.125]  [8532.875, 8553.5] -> -0.057 mag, 5.79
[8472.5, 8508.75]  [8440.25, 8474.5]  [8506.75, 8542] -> 0.006 mag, 5.79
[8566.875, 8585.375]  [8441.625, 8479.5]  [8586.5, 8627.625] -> 0.017 mag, 5.88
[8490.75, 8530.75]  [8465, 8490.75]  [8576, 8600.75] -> 0.053 mag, 5.94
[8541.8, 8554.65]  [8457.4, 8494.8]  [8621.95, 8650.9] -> 0.185 mag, 5.9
